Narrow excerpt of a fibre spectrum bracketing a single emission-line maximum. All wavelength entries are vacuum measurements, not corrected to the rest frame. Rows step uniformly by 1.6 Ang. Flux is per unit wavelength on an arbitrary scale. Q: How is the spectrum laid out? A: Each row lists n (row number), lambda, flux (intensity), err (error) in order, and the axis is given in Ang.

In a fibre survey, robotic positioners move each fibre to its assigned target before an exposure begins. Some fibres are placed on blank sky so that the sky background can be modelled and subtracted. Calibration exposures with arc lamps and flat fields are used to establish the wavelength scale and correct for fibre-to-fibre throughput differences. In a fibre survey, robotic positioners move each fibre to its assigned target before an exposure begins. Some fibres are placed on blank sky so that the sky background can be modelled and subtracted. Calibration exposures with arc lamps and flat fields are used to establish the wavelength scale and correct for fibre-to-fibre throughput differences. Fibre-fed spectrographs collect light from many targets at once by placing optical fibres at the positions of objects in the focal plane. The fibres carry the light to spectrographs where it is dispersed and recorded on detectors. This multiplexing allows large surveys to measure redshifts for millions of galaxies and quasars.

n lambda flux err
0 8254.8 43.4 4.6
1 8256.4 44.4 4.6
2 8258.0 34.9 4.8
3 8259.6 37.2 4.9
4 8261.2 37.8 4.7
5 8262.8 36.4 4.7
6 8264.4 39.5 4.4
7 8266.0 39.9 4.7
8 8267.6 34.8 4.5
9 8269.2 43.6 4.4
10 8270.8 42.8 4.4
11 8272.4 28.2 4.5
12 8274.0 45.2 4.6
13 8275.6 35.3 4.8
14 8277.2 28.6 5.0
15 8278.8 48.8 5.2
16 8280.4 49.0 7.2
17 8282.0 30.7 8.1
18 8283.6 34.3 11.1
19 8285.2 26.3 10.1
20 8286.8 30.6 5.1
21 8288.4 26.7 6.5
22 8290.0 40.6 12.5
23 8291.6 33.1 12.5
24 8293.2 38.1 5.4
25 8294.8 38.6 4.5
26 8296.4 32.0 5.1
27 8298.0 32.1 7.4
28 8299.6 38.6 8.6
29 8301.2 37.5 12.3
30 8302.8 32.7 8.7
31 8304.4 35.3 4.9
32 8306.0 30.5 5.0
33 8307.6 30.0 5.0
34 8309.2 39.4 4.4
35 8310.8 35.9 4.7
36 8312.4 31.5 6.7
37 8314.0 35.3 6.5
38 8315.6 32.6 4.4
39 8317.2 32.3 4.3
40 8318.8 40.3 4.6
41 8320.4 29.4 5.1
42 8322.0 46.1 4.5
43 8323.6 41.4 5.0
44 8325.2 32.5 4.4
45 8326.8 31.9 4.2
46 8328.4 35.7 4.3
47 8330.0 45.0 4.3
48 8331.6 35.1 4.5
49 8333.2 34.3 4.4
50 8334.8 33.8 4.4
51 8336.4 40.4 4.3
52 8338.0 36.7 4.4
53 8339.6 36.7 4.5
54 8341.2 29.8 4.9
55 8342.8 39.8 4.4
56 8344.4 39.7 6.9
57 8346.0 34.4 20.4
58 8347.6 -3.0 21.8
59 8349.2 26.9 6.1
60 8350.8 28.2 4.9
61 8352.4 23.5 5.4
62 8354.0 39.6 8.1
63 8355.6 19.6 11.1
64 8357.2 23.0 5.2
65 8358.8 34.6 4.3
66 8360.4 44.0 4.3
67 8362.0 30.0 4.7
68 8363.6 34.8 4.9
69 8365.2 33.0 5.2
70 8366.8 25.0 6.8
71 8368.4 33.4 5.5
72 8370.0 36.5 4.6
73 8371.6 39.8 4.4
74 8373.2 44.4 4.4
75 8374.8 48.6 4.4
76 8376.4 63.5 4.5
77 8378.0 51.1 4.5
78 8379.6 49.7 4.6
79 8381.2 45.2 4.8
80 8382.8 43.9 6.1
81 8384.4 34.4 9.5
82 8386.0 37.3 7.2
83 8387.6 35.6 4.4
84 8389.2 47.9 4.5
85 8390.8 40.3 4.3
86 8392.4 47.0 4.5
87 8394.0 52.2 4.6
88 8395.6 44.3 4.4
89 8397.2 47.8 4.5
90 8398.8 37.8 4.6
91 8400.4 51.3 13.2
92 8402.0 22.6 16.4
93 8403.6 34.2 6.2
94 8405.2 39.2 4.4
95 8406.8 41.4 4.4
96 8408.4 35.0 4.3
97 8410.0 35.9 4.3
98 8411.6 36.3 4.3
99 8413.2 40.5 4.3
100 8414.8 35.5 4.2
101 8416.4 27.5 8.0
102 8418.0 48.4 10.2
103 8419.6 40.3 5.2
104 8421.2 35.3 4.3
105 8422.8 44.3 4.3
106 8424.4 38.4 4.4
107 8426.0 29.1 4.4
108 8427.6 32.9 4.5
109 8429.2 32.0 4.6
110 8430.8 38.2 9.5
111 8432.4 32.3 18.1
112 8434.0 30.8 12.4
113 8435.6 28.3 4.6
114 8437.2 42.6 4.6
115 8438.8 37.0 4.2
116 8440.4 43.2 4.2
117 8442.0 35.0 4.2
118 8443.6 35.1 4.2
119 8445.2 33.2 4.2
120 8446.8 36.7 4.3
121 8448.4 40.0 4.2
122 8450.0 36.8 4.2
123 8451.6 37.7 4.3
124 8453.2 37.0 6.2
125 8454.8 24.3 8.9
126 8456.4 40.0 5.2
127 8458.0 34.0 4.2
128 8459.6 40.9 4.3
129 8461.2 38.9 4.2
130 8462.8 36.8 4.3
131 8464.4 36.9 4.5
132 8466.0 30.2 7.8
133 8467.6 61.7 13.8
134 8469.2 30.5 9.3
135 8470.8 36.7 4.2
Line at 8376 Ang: [S II]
